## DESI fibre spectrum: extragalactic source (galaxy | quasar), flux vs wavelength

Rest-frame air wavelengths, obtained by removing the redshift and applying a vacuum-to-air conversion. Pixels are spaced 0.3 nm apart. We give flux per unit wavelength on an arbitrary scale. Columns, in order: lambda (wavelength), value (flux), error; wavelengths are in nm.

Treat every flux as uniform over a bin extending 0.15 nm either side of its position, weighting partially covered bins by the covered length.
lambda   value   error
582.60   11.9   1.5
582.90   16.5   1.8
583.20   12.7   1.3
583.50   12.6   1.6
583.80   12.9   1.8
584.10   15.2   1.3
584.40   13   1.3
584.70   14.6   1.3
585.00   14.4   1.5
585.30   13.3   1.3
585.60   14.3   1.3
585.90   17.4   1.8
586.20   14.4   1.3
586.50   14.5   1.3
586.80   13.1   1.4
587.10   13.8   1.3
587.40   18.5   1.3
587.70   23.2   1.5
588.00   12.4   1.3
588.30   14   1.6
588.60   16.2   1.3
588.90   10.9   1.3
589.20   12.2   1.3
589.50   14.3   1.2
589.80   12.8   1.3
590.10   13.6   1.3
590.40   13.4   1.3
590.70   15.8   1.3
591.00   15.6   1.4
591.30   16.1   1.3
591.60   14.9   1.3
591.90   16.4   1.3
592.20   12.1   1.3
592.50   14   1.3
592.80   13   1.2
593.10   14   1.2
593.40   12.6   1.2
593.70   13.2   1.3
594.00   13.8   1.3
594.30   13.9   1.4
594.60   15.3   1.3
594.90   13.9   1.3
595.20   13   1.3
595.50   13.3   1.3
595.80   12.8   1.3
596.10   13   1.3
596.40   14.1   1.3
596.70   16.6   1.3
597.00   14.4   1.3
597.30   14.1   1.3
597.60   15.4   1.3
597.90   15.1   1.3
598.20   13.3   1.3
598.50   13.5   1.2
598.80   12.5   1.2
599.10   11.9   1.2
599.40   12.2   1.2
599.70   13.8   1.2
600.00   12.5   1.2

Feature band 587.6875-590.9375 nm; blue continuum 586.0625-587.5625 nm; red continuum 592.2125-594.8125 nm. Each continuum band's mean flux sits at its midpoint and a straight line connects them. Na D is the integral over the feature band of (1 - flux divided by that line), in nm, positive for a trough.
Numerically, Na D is 0.08 nm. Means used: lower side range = 14.9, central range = 14.1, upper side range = 13.6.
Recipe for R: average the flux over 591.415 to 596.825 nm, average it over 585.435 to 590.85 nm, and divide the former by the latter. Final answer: 0.94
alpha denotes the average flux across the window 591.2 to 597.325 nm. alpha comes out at 14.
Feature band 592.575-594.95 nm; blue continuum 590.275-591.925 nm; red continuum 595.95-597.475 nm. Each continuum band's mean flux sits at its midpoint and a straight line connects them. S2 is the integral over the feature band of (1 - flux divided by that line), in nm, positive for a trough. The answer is 0.19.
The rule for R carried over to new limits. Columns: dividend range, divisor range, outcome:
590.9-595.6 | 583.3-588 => 0.94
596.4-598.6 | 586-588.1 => 0.92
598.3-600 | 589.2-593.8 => 0.91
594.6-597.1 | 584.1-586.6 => 0.96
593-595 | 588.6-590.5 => 1.05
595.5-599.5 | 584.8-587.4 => 0.94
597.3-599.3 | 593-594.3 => 1.01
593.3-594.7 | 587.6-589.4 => 0.94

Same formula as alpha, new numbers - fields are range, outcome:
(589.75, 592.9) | 14.4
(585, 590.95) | 14.6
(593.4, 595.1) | 13.9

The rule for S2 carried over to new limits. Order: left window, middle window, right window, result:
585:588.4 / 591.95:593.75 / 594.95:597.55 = 0.140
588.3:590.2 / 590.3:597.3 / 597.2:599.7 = -0.366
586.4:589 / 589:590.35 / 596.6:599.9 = 0.166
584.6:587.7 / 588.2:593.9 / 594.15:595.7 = 0.199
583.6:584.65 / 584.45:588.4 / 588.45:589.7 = -0.472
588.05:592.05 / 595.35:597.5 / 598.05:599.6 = -0.154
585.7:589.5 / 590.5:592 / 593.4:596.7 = -0.134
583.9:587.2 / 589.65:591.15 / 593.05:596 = -0.035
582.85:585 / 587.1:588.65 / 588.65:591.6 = -0.297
